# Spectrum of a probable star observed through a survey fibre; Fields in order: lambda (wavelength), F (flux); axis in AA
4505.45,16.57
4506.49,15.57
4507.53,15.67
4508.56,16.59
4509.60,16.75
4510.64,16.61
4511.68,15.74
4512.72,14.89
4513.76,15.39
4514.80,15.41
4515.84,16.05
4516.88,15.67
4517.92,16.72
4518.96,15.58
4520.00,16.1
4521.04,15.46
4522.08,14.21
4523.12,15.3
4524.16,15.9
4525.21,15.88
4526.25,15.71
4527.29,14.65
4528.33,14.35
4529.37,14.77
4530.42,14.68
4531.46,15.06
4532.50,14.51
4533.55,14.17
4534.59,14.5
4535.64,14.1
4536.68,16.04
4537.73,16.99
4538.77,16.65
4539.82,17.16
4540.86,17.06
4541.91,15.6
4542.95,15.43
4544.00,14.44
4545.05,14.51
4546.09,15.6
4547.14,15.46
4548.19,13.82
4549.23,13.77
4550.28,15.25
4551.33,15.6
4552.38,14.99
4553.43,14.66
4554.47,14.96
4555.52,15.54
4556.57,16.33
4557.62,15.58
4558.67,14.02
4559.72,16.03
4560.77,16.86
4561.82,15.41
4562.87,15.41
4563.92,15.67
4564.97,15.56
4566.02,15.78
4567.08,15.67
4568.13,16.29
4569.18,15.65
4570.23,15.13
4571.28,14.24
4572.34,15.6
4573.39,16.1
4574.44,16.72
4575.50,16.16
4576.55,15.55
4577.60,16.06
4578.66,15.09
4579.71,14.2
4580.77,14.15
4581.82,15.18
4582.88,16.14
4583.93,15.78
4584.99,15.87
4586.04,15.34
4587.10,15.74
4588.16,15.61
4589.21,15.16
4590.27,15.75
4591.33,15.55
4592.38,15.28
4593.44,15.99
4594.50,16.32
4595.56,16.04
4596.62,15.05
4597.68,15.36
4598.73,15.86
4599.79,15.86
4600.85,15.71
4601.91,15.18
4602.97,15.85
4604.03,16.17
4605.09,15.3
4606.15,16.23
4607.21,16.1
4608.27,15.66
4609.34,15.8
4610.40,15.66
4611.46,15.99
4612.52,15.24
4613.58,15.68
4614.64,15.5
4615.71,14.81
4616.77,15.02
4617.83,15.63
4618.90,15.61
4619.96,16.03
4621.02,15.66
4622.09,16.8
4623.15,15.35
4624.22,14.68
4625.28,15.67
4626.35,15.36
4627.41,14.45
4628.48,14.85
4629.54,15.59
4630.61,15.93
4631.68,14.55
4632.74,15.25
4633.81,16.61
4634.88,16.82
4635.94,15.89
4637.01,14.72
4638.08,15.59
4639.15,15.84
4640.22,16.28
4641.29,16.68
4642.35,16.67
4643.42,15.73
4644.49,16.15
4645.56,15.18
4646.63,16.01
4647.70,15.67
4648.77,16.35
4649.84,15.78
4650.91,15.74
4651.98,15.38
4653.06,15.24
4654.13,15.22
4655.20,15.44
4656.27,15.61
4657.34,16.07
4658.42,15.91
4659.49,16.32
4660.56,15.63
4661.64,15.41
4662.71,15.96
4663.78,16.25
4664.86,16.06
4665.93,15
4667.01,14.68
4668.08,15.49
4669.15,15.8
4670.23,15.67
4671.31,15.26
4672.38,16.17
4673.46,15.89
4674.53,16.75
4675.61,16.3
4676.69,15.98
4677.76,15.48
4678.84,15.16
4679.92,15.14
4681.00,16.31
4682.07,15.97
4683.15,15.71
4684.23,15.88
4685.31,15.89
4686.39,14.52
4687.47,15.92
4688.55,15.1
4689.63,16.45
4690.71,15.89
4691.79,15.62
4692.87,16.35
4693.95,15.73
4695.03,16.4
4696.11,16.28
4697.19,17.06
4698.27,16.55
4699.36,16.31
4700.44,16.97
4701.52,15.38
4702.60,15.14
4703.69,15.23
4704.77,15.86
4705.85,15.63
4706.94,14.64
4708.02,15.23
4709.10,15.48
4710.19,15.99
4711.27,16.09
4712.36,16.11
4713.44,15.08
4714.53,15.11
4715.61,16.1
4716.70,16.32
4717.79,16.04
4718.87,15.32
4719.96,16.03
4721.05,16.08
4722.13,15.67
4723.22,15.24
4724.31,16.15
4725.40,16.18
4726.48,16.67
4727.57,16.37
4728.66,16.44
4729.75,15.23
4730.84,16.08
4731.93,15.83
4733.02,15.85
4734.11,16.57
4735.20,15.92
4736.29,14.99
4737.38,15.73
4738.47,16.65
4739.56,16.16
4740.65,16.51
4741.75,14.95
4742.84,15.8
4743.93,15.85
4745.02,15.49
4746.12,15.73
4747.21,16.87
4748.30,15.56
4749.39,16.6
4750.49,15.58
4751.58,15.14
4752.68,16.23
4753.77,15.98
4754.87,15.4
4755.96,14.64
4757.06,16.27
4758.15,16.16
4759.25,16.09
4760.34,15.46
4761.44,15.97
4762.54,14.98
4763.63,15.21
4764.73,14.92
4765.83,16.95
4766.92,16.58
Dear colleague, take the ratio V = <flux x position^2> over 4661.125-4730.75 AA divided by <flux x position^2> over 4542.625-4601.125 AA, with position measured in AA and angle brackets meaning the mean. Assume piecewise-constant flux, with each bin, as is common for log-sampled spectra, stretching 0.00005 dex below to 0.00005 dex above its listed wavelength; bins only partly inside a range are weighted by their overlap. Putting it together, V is 1.1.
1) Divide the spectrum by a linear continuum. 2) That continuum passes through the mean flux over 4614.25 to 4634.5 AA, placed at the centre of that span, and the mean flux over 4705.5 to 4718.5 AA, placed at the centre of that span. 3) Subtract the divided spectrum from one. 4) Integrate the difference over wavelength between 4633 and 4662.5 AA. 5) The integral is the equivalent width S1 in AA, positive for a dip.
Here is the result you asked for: -0.7 AA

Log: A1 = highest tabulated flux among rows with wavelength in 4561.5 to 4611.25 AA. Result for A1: 16.72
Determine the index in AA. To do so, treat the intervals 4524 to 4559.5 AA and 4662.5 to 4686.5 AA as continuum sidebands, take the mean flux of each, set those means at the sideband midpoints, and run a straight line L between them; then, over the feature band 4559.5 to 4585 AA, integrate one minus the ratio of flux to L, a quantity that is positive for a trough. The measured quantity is -0.4 AA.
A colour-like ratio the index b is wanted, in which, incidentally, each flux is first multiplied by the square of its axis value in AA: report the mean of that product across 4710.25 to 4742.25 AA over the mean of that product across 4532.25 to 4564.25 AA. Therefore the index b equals 1.12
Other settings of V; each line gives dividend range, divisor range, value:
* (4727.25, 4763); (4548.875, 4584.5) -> 1.11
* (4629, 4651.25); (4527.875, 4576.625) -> 1.07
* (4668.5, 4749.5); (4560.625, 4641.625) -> 1.06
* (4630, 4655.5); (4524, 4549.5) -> 1.08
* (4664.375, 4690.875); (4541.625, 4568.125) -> 1.08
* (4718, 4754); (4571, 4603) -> 1.09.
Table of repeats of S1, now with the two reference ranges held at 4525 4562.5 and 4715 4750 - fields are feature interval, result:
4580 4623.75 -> -0.4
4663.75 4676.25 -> 0.0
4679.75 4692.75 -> 0.1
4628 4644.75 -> -0.2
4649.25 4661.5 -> 0.0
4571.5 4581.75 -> 0.0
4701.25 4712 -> 0.3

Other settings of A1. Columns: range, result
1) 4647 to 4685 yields 16.75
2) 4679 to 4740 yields 17.06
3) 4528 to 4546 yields 17.16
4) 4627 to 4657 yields 16.82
